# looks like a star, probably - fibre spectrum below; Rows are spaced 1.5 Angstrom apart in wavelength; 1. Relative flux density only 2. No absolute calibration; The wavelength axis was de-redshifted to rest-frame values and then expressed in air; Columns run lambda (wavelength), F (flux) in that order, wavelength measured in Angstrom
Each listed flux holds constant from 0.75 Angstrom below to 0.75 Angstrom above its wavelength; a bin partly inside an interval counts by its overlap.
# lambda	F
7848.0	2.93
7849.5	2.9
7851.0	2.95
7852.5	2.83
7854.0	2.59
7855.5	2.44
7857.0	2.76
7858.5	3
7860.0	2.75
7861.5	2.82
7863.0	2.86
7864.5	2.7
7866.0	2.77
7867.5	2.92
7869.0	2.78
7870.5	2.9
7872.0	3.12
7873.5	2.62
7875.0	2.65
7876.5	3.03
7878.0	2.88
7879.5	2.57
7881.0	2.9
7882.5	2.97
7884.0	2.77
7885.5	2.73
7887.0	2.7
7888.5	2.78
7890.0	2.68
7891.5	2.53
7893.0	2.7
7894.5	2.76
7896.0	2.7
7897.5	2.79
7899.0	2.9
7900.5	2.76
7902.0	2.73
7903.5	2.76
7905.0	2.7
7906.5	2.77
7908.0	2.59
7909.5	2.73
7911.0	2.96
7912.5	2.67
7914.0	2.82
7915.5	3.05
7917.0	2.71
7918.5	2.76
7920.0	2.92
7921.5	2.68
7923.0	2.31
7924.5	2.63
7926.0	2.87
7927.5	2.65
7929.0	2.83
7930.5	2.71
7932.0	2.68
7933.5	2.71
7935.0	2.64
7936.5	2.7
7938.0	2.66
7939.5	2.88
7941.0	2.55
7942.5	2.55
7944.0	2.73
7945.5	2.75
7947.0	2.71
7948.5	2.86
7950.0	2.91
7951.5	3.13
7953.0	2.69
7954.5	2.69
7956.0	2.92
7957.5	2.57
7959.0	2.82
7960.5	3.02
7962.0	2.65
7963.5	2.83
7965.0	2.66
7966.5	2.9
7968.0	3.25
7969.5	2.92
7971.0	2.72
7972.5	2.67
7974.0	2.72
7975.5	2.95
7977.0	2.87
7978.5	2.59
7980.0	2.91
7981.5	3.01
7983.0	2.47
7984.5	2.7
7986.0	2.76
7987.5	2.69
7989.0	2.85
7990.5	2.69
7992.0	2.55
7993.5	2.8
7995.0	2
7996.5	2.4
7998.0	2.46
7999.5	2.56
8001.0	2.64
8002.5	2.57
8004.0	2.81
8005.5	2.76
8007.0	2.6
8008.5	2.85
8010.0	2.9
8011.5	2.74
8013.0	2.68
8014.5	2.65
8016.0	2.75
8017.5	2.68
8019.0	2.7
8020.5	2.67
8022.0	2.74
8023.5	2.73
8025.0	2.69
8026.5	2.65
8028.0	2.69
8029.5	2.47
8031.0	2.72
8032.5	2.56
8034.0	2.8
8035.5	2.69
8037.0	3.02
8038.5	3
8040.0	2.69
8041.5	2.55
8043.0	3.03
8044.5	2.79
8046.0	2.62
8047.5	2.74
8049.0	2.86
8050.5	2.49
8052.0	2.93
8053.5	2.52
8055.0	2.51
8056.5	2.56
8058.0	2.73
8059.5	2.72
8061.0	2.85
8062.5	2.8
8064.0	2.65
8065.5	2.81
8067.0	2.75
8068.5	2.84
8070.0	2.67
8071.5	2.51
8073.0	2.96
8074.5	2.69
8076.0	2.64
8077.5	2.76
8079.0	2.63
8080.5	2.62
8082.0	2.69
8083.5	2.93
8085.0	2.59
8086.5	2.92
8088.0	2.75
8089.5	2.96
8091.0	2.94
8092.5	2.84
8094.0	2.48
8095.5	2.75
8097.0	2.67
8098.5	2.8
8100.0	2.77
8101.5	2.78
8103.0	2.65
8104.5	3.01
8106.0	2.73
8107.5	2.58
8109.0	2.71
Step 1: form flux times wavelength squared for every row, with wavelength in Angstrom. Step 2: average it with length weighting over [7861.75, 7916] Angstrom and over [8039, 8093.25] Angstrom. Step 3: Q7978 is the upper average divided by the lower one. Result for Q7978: 1.0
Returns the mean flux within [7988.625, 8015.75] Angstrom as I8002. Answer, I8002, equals 2.64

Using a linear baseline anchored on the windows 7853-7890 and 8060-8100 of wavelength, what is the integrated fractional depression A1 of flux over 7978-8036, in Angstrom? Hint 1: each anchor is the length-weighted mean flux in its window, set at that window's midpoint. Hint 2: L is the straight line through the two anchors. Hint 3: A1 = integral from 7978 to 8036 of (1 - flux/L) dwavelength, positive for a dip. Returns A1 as 1.9 Angstrom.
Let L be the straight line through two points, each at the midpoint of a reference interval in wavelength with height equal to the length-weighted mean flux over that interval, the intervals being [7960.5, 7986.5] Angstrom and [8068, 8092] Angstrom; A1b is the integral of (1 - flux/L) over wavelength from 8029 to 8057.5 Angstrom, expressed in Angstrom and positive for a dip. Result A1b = 0.59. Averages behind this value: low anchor 2.81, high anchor 2.76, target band 2.72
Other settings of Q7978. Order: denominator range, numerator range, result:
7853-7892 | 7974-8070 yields 1.01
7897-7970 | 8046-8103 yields 1.02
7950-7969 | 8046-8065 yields 0.97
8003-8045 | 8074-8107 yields 1.02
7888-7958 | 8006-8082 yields 1.02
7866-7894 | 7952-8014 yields 1.00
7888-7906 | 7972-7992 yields 1.03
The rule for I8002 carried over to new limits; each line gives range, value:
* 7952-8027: 2.72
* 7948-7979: 2.83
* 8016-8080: 2.72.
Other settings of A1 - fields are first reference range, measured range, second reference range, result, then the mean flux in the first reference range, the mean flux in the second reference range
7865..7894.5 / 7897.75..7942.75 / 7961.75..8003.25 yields 0.4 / 2.79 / 2.71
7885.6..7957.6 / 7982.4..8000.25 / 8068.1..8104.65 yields 1.1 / 2.74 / 2.75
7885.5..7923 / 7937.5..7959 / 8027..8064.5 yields -0.2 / 2.75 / 2.72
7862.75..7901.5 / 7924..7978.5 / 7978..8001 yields -1.8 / 2.79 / 2.63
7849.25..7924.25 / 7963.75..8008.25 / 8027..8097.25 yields 0.6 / 2.77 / 2.73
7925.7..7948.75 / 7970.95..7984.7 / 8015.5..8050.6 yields -0.2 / 2.71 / 2.73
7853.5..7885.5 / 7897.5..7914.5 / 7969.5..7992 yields 0.1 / 2.8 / 2.76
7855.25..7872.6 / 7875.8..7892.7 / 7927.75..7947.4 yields 0.1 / 2.83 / 2.7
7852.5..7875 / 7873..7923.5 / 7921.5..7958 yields 0.0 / 2.78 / 2.72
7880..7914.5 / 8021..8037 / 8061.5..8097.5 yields 0.3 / 2.75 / 2.74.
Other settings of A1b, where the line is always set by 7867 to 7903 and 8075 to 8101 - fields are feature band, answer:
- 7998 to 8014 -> 0.4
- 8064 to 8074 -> 0.0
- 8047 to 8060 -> 0.4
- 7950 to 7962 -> -0.2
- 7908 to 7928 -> 0.2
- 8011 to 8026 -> 0.3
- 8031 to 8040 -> -0.1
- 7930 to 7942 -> 0.4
